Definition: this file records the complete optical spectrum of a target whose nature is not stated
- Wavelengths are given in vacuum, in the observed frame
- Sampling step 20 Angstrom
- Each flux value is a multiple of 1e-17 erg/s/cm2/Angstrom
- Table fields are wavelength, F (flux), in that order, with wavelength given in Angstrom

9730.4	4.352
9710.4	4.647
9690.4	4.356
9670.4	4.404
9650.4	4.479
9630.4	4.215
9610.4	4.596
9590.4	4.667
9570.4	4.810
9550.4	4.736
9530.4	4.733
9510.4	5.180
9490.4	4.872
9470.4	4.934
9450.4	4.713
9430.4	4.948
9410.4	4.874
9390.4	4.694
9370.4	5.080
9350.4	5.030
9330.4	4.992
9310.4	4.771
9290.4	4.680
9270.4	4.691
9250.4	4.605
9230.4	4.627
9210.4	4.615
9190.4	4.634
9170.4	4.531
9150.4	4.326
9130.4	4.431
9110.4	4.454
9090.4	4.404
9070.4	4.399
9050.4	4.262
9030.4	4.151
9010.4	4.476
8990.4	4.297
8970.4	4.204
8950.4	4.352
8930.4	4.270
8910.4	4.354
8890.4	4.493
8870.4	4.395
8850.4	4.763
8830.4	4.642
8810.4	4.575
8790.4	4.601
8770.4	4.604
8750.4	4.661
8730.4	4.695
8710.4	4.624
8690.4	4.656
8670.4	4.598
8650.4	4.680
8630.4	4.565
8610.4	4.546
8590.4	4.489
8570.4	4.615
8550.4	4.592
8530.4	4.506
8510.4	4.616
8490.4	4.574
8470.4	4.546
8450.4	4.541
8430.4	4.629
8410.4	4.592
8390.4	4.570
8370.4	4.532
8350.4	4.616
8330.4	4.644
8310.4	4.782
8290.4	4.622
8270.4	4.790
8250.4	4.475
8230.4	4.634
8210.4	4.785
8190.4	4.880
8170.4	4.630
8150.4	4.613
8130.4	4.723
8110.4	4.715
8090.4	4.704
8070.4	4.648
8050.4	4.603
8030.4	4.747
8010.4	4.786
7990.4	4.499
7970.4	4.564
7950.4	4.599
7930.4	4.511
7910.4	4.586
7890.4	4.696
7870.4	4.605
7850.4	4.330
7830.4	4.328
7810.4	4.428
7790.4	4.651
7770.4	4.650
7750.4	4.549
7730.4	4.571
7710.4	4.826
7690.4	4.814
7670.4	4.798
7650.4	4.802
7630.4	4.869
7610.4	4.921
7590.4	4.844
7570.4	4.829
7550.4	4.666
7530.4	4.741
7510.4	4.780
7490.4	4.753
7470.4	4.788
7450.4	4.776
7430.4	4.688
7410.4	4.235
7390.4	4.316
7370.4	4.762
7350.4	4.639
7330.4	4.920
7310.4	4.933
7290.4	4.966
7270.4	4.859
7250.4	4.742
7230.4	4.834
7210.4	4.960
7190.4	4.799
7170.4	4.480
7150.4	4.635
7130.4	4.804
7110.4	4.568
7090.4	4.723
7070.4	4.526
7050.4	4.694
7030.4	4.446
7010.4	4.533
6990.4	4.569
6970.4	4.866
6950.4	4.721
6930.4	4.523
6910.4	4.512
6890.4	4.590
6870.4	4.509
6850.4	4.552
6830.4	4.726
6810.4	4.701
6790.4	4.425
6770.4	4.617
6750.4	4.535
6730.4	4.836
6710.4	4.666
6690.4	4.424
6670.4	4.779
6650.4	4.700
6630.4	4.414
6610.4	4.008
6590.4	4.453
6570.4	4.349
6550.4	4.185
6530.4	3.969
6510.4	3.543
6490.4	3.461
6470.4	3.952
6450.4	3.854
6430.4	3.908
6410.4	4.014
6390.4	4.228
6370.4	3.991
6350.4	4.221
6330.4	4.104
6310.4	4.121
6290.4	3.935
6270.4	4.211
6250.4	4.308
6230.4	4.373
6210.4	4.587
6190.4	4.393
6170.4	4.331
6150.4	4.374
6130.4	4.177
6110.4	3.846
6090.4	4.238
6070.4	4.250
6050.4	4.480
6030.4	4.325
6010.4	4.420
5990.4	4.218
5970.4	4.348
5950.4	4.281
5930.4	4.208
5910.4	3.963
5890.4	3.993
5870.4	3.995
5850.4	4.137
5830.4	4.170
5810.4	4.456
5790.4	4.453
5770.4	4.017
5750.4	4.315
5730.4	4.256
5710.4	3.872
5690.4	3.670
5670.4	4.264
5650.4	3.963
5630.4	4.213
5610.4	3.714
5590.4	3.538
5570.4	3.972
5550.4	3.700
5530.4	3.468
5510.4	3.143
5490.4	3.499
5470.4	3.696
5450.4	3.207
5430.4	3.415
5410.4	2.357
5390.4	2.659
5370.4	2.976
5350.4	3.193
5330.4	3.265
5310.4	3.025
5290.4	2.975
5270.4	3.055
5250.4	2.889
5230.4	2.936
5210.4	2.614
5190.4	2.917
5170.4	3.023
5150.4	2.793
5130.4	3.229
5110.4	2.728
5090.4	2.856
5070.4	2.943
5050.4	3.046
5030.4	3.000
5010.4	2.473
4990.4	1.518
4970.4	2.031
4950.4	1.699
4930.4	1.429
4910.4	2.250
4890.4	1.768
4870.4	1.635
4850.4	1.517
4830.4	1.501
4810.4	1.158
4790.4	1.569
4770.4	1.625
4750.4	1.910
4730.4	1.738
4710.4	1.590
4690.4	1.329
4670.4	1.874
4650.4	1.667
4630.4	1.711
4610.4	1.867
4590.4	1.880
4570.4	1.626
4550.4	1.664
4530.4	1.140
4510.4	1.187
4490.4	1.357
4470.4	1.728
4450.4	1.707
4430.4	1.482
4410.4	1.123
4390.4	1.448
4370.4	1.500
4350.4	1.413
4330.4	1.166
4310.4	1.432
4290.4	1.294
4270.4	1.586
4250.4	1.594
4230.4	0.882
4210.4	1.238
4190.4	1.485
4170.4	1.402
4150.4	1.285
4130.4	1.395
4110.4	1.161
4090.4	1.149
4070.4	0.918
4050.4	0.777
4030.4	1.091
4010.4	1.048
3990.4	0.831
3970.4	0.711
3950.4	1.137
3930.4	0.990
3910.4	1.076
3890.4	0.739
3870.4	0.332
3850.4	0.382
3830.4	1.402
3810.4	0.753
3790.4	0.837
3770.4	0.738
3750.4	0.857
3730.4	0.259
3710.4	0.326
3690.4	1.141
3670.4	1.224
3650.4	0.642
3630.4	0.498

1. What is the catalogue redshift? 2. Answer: 0.26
